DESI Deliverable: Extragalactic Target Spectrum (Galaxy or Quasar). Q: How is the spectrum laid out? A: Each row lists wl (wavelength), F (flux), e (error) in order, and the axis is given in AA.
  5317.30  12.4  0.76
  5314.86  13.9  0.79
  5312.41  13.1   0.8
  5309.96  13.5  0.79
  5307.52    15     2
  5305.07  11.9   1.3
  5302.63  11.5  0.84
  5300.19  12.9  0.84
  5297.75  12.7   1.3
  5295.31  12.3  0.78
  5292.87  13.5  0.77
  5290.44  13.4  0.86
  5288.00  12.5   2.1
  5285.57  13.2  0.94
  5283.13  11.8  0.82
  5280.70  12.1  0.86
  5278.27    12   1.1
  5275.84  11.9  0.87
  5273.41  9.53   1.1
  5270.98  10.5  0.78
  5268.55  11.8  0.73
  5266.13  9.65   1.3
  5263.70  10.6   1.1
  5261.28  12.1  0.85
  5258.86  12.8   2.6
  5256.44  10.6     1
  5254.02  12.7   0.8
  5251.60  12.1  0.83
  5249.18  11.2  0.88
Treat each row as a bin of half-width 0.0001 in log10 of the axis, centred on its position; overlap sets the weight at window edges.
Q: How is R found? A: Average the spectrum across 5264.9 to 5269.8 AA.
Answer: 10.7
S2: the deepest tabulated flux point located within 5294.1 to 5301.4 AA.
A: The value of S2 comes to 12.3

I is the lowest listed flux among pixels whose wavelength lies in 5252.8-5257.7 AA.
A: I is 10.6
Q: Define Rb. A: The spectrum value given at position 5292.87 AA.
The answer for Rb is 13.5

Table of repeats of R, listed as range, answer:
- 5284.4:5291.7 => 13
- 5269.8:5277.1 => 10.6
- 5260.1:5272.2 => 10.9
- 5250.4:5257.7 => 11.8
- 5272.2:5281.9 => 11.4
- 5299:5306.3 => 12.1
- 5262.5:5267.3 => 10.1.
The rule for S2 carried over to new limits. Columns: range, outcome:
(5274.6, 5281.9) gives 11.9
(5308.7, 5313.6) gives 13.1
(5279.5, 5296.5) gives 11.8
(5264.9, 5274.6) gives 9.53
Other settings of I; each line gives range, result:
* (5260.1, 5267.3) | 9.65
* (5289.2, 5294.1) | 13.4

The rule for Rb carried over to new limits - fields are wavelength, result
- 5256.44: 10.6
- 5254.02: 12.7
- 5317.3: 12.4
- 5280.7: 12.1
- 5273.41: 9.53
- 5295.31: 12.3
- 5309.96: 13.5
